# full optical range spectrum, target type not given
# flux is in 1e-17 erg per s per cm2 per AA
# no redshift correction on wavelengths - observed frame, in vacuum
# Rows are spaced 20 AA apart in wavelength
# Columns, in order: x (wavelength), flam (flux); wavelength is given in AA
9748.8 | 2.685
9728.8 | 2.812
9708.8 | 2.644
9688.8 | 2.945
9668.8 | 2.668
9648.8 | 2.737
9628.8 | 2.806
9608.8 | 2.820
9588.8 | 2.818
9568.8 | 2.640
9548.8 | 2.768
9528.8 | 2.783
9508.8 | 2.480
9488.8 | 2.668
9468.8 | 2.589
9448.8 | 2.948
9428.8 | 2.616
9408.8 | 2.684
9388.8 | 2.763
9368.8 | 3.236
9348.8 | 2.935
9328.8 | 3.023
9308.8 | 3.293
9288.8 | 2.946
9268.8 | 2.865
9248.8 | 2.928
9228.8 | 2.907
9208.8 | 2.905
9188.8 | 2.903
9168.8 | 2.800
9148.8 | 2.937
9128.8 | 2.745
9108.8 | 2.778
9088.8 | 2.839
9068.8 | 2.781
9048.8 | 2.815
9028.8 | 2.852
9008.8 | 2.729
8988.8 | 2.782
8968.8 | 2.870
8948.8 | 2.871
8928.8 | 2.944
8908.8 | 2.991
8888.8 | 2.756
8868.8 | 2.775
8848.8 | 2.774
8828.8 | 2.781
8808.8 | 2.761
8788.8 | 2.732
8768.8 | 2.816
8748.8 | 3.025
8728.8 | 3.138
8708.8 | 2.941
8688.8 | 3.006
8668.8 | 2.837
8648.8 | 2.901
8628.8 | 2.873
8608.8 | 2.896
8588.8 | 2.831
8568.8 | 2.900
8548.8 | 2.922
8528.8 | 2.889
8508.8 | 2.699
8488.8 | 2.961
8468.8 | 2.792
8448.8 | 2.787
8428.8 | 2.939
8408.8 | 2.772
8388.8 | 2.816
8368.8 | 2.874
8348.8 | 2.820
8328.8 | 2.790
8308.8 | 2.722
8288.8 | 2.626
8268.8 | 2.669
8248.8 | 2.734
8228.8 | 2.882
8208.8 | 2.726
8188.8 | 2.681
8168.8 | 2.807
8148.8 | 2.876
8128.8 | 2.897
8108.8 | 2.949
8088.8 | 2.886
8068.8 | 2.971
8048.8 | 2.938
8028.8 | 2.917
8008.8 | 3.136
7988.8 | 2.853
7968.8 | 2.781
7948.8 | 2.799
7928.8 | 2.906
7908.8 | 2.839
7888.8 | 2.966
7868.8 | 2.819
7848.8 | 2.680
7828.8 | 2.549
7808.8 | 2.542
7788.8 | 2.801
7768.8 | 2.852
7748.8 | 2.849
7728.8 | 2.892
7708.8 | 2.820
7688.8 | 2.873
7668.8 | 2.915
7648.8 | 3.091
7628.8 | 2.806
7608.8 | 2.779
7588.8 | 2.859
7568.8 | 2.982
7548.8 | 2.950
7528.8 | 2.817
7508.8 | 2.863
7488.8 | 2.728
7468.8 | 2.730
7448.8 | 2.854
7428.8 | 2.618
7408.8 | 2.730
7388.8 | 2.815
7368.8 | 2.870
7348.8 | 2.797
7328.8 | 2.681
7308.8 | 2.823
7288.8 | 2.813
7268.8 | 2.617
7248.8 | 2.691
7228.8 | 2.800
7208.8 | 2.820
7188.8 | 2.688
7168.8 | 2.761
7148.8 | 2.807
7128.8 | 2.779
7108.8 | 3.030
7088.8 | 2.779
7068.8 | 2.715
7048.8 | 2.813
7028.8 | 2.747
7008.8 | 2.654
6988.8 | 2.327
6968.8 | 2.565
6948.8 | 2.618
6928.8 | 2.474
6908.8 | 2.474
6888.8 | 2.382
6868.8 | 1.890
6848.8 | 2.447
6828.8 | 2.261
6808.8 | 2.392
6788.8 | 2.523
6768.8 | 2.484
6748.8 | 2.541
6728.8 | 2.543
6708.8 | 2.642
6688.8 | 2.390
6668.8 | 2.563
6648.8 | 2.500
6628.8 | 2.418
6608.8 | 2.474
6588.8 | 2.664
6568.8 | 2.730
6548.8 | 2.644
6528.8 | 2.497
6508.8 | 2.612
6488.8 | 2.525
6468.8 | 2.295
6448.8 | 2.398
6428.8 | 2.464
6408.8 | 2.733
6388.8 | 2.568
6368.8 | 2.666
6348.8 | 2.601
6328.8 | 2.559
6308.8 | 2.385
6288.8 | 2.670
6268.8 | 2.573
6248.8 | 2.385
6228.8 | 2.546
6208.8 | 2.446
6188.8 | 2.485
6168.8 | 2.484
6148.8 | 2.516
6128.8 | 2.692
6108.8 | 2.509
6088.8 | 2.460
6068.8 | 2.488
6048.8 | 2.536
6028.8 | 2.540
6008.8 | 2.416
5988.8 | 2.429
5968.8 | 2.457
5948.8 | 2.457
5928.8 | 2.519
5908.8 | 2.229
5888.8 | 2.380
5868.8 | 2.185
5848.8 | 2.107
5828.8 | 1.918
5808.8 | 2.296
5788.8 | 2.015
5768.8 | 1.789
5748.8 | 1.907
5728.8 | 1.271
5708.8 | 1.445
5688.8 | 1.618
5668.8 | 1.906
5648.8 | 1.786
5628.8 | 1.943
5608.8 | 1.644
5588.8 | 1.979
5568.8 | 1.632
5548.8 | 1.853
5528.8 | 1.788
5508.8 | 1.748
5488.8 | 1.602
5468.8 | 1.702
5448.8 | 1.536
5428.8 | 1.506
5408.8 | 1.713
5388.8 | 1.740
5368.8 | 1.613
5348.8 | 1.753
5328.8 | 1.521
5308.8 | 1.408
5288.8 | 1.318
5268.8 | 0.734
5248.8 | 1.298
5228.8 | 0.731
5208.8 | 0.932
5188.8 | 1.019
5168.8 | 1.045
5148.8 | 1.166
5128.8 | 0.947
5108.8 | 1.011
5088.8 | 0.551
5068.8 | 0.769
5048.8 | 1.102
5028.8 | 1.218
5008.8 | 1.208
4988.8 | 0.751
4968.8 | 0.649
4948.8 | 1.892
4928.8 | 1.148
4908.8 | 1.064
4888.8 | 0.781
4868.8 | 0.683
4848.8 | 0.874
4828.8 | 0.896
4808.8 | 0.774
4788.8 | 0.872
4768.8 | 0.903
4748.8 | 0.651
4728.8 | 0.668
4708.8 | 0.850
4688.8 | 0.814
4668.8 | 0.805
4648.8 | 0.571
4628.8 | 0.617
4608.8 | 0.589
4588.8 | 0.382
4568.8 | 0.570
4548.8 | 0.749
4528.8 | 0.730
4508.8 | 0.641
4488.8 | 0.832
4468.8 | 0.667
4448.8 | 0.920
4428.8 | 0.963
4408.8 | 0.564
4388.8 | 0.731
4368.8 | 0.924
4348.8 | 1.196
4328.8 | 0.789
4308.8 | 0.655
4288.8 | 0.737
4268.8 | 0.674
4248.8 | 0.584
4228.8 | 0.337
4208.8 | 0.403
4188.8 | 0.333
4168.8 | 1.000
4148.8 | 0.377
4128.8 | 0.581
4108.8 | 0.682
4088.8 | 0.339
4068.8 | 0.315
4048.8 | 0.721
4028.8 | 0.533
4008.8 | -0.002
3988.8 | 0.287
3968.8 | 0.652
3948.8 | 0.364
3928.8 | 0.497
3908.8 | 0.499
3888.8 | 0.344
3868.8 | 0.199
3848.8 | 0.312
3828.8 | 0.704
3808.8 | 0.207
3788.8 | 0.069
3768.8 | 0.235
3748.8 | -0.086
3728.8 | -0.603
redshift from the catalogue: 0.327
